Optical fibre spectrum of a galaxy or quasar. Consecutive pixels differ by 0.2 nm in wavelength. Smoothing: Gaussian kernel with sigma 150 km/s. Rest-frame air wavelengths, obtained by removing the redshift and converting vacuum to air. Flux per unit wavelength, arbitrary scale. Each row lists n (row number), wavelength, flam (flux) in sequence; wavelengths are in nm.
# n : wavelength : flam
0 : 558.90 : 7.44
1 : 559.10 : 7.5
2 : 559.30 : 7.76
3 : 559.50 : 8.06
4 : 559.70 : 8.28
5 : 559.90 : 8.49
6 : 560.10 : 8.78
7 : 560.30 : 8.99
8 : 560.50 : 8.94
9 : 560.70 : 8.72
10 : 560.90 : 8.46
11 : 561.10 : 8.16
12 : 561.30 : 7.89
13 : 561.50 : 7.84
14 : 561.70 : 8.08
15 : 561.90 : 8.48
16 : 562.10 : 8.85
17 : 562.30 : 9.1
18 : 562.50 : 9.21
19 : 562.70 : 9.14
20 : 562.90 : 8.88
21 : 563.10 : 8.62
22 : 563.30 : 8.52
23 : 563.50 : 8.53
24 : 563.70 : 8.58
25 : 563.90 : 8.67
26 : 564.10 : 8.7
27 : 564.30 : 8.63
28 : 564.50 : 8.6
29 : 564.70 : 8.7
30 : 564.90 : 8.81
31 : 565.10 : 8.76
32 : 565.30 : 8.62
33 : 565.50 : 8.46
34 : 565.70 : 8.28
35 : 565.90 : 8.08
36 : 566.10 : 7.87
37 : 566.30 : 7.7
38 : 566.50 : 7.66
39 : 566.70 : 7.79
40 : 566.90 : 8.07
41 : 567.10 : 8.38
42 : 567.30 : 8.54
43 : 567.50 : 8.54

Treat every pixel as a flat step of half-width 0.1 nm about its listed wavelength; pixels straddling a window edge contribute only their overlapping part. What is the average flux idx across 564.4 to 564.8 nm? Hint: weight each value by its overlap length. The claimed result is 8.65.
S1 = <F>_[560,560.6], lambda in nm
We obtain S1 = 8.9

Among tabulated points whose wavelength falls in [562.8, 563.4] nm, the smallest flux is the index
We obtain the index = 8.52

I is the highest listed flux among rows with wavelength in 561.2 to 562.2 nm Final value 8.85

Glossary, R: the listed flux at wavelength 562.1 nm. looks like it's 8.85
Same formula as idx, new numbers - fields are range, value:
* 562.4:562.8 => 9.18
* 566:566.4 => 7.79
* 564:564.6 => 8.64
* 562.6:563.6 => 8.74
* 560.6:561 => 8.59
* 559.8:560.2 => 8.64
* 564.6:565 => 8.75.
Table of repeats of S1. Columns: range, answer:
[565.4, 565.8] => 8.37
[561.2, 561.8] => 7.94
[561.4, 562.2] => 8.31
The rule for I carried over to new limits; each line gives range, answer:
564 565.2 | 8.81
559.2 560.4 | 8.99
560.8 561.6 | 8.46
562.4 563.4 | 9.21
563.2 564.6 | 8.7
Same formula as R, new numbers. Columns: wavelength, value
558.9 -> 7.44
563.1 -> 8.62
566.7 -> 7.79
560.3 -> 8.99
